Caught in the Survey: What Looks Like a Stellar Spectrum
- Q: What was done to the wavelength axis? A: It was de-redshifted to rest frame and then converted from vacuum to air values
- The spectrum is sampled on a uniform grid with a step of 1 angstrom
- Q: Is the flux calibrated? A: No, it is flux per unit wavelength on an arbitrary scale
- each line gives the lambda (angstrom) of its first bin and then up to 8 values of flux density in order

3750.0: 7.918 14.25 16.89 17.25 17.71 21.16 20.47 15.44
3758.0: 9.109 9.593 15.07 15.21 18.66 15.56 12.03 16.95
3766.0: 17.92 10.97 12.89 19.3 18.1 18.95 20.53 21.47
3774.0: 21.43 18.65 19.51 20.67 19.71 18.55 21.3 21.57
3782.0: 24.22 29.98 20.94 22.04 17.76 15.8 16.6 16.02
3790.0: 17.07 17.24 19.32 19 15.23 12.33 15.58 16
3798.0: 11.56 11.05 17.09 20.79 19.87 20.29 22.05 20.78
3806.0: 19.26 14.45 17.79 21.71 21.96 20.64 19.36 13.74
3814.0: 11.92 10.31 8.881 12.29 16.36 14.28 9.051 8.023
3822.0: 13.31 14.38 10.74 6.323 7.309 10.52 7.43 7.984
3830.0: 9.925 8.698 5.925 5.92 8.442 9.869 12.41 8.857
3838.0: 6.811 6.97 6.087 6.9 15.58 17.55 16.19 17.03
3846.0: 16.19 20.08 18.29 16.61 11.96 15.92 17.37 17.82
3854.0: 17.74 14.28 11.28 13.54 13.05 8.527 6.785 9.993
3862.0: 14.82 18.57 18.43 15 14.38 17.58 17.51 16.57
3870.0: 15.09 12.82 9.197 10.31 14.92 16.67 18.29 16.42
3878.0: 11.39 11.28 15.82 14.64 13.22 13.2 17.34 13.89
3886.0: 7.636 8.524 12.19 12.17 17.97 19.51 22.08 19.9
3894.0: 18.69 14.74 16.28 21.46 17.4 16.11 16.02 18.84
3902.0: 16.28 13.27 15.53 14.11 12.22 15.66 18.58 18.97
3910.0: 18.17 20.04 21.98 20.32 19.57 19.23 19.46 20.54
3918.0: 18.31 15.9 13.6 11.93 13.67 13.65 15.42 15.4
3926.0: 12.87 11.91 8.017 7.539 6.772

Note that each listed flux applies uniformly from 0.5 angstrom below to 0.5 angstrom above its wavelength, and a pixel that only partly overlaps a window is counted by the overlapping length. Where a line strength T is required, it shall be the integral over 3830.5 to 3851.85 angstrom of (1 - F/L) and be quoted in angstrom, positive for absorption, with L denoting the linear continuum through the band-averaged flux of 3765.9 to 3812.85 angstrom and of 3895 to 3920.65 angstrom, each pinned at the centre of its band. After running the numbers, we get 7.0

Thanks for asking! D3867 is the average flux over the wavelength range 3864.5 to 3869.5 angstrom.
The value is 16.2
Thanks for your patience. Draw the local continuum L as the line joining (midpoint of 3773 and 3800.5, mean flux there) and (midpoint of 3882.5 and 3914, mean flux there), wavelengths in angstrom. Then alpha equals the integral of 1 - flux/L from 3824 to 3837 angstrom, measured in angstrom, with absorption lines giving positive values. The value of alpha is 6.7 angstrom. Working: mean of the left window 18.4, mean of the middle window 8.5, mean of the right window 16.5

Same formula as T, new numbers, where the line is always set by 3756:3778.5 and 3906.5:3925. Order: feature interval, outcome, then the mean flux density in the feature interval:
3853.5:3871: 3.00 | 14.3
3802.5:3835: 7.51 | 13.1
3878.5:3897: 2.35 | 15.1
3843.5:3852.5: 0.27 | 16.6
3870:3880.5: 2.12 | 13.8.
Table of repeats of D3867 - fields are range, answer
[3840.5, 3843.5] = 13.3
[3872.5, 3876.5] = 15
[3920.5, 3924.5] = 13.7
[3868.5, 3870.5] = 15.8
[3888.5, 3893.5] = 18.3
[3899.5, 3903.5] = 16.1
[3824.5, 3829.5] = 7.91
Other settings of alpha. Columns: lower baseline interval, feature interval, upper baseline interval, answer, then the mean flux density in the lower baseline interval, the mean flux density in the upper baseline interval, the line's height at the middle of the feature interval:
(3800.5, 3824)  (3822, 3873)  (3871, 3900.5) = 9.8 angstrom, 16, 15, 15.6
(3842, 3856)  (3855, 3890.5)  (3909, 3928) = 6.1 angstrom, 16.5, 16.6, 16.5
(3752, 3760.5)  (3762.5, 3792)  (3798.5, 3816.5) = -4.2 angstrom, 15.8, 17.3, 16.4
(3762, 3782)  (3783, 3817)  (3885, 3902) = 1.2 angstrom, 18.4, 16.2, 17.9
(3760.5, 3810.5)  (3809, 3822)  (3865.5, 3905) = 2.4 angstrom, 18.3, 15.2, 17.4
